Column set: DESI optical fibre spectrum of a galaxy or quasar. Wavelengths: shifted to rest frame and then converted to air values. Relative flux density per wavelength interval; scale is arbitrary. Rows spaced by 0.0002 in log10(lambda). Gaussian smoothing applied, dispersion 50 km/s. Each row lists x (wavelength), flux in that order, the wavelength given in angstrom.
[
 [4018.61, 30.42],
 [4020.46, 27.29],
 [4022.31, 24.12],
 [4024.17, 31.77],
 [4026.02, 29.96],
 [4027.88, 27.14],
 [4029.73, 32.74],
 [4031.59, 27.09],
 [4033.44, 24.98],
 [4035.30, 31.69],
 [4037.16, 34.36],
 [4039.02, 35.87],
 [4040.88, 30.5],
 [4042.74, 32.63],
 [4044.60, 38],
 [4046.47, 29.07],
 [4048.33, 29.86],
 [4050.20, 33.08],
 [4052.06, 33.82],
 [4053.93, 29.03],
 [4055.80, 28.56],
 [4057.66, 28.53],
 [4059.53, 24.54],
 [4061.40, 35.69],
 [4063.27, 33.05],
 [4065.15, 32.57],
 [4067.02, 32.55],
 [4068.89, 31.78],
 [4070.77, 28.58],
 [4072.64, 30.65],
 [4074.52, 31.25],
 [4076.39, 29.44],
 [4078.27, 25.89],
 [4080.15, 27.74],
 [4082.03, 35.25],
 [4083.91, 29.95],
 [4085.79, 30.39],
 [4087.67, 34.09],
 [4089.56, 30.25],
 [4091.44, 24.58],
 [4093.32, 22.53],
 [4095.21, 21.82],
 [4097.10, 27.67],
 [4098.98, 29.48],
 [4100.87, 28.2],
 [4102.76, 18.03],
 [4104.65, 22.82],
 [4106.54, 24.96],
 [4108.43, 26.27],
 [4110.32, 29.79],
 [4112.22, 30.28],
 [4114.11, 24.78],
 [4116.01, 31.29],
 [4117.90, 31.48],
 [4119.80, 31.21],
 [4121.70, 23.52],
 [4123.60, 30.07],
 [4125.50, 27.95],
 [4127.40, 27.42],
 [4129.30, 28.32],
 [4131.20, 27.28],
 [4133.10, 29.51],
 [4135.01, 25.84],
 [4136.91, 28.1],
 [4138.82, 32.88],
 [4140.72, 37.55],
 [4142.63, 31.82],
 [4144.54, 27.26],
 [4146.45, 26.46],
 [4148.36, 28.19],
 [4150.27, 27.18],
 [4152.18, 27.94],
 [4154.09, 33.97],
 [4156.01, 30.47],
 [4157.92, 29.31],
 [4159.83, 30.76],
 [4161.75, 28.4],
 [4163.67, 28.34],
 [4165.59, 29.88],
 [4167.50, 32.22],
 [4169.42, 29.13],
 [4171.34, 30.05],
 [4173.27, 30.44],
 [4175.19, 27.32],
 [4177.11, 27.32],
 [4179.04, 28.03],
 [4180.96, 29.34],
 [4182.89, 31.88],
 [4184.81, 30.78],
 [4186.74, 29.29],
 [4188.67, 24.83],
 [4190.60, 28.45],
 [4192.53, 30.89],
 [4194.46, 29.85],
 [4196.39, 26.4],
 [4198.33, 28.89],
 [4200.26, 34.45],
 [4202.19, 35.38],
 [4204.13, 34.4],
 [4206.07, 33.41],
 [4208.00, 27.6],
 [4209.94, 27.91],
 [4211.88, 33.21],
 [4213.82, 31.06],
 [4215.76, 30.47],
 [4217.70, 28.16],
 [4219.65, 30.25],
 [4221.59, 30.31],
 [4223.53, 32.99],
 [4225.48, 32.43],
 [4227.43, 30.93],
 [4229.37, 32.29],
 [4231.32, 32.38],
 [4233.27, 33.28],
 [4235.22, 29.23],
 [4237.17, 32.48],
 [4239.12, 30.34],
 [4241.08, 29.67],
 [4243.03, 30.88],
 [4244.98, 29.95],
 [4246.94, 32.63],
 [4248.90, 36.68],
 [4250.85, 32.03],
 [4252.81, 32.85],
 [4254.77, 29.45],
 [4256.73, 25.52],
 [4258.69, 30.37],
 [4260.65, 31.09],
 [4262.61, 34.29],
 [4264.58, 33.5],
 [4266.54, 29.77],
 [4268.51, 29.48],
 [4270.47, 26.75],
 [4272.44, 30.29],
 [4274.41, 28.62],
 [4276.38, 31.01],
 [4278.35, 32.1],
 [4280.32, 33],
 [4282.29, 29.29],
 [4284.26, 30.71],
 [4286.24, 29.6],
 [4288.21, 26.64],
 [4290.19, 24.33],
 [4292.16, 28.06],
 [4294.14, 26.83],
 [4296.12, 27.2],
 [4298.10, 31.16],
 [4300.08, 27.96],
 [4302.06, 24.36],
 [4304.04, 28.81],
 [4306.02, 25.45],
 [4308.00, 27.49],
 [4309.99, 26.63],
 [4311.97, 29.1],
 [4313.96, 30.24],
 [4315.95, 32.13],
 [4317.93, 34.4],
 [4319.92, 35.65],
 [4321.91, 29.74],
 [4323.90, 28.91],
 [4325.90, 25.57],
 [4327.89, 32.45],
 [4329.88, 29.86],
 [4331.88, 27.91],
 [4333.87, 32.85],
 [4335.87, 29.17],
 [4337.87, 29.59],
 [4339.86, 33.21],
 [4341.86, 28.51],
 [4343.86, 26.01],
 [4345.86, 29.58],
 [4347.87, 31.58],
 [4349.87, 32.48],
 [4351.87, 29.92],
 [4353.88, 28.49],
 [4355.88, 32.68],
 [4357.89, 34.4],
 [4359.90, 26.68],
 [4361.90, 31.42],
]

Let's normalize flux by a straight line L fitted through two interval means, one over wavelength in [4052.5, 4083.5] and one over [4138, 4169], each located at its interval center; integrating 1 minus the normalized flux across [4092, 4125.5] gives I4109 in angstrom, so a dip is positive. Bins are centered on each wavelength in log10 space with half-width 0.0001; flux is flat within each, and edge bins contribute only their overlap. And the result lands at 3.9 angstrom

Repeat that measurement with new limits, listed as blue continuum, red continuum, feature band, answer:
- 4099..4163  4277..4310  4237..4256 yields -2.2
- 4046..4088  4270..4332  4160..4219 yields -0.1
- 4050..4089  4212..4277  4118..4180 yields 3.3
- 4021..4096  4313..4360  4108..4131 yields 1.3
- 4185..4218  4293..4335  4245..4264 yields -1.1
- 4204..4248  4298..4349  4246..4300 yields 0.5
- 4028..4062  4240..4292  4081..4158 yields 5.8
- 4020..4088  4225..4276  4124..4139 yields 1.2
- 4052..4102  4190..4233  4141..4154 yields 0.5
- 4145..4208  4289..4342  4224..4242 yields -1.2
